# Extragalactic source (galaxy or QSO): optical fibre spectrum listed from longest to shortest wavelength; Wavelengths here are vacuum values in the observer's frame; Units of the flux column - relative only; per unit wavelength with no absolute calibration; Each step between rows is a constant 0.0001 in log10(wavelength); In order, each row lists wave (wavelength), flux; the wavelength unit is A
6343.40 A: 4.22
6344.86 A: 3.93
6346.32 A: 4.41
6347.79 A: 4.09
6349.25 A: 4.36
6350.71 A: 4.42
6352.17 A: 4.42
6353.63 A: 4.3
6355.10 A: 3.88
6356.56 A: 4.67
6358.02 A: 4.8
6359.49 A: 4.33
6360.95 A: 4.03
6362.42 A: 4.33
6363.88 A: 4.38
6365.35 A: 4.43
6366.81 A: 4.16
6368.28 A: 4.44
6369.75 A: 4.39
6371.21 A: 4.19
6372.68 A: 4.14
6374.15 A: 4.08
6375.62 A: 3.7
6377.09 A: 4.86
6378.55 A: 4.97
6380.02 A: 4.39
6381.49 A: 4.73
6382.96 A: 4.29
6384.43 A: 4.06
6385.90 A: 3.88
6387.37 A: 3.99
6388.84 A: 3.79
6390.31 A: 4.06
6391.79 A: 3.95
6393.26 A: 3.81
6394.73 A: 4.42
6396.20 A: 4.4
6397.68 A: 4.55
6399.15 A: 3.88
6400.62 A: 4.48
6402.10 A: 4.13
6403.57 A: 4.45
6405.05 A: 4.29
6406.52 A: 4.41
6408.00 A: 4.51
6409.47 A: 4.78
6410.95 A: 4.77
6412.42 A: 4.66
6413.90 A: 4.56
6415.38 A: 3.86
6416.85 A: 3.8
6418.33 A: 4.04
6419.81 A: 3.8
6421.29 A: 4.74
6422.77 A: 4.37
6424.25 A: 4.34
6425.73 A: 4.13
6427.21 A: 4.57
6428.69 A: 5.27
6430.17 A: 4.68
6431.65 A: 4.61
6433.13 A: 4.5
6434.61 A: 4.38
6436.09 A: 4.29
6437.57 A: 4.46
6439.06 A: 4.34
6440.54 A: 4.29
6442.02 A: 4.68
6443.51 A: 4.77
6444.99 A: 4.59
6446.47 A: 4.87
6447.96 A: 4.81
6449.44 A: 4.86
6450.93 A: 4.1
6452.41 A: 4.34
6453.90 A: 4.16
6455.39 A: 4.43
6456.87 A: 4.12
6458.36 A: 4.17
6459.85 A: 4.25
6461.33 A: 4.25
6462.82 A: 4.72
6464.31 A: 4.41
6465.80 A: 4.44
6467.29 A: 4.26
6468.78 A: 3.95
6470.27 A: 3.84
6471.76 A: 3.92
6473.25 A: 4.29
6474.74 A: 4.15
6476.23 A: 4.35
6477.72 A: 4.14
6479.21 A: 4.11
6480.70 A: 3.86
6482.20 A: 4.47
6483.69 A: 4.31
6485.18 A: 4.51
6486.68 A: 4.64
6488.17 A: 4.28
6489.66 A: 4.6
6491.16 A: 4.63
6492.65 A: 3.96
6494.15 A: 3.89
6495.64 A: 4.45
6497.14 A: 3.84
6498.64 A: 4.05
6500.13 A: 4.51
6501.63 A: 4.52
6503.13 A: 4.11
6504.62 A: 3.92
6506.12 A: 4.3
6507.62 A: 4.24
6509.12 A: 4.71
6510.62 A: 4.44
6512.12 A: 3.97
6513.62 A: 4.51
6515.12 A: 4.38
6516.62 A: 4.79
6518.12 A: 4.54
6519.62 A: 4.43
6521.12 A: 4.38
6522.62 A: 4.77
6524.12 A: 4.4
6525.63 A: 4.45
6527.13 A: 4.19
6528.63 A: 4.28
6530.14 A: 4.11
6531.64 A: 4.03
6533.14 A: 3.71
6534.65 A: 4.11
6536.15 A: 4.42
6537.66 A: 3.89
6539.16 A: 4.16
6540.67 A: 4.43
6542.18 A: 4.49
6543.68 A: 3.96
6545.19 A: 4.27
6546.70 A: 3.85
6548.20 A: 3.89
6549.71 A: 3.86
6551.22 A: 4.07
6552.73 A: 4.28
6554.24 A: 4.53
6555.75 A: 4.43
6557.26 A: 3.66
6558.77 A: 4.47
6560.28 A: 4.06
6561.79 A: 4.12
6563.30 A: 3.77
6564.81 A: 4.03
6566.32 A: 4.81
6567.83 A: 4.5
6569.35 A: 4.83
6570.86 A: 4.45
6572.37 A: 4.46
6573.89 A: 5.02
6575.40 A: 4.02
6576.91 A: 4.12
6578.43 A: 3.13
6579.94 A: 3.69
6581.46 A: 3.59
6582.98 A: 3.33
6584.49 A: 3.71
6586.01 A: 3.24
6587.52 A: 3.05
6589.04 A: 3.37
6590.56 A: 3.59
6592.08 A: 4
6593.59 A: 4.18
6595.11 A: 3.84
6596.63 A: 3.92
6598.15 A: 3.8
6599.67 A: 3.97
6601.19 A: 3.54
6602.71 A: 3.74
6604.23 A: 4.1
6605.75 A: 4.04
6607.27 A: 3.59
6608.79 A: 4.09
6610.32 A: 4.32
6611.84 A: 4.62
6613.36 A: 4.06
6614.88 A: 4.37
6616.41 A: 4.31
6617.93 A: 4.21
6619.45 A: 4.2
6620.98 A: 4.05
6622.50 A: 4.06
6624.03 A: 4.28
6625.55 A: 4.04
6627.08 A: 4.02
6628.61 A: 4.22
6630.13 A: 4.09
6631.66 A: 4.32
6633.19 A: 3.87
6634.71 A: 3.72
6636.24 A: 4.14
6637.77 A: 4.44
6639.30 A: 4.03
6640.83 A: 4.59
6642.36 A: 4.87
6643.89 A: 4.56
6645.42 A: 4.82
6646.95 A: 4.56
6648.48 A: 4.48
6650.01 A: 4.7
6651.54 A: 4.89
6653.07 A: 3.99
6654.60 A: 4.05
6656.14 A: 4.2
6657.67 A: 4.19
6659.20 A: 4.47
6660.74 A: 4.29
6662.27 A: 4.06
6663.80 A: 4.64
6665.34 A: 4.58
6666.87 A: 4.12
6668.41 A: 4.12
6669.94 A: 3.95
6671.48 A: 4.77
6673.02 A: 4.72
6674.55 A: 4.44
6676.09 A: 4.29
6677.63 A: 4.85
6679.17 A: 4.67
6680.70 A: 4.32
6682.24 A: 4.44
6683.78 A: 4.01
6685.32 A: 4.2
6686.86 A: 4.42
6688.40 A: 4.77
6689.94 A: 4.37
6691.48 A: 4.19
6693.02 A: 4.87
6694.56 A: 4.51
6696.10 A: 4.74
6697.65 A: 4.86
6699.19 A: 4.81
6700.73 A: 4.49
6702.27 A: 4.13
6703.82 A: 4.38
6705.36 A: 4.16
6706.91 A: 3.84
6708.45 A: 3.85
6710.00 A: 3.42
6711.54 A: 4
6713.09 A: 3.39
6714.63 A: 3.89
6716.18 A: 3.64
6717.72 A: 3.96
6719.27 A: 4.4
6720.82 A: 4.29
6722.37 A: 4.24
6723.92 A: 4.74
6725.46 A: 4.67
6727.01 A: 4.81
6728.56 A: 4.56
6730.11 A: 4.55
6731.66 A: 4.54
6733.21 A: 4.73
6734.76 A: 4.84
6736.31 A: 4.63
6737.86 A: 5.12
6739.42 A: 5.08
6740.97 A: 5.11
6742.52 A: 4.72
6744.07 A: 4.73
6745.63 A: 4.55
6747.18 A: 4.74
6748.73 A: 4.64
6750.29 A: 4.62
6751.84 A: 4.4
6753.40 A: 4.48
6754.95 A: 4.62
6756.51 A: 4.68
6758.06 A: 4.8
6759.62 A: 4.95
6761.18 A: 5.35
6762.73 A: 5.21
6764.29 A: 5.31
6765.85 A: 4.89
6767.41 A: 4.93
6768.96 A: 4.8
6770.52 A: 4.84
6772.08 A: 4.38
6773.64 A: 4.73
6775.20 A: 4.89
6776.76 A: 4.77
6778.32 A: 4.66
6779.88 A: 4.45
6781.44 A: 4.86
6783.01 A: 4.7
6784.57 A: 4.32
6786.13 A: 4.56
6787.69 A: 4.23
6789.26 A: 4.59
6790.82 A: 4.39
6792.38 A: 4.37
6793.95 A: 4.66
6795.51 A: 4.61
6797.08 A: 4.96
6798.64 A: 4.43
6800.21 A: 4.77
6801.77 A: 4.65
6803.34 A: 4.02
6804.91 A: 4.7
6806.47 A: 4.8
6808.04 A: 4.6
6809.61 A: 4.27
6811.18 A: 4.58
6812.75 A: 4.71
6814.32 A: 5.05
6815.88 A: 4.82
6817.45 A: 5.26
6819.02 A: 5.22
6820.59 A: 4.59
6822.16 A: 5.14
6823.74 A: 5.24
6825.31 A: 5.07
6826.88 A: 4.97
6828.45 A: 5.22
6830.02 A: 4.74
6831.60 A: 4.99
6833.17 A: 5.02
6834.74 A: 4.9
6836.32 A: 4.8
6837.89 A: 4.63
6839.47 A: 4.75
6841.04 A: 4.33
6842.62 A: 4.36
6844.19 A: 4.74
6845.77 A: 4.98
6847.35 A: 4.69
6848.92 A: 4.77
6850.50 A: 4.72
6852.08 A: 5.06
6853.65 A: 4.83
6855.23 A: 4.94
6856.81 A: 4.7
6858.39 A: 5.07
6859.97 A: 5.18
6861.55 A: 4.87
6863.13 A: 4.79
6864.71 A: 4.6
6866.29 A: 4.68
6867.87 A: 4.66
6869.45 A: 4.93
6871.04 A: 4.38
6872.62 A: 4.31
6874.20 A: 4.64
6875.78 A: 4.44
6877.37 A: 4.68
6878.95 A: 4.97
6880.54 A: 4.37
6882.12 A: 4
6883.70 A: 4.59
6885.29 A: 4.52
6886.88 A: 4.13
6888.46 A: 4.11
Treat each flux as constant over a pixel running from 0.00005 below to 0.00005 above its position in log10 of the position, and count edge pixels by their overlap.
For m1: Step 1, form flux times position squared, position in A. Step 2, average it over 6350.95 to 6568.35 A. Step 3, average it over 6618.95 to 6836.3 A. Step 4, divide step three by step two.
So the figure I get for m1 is 1.1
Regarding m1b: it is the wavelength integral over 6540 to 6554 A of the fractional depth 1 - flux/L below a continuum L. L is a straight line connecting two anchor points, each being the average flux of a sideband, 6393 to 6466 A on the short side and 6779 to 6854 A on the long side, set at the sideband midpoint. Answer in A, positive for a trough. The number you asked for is 1.2 A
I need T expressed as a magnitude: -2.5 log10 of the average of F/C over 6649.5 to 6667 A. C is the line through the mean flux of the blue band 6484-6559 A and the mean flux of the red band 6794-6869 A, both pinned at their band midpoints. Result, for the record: 0.04 mag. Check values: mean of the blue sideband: 4.26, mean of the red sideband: 4.8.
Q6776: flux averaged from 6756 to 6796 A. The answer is 4.73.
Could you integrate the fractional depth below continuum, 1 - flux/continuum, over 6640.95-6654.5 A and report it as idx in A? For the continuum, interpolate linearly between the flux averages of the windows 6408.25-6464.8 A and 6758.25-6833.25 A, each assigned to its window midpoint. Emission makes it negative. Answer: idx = 0.2 A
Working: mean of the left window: 4.44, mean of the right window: 4.77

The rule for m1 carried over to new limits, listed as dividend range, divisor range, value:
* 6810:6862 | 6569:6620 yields 1.33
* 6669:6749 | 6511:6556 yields 1.10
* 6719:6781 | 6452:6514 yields 1.21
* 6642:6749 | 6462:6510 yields 1.11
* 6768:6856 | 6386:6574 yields 1.21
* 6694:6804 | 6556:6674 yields 1.15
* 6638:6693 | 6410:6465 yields 1.07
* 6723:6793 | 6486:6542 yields 1.18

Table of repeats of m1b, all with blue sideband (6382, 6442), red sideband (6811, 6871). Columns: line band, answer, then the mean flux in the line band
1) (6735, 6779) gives -0.5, 4.81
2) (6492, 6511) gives 0.9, 4.22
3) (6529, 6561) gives 2.5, 4.13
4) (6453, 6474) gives 0.7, 4.23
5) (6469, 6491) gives 0.8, 4.25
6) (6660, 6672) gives 0.9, 4.31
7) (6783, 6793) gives 0.7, 4.44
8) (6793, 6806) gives 0.5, 4.6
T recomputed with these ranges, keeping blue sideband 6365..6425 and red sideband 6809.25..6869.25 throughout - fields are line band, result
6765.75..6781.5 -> 0.01 mag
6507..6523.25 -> -0.01 mag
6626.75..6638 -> 0.12 mag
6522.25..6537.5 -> 0.06 mag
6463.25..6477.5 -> 0.05 mag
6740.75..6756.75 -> 0.02 mag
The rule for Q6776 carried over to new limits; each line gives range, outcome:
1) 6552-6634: 4.04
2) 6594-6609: 3.86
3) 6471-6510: 4.26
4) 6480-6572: 4.27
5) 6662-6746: 4.42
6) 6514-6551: 4.24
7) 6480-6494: 4.34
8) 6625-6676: 4.33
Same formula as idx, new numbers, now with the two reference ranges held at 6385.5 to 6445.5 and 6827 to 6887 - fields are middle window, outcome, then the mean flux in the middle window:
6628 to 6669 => 1.89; 4.34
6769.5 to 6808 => 0.52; 4.6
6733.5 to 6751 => -0.66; 4.8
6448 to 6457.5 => 0.02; 4.37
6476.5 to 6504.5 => 0.94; 4.27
